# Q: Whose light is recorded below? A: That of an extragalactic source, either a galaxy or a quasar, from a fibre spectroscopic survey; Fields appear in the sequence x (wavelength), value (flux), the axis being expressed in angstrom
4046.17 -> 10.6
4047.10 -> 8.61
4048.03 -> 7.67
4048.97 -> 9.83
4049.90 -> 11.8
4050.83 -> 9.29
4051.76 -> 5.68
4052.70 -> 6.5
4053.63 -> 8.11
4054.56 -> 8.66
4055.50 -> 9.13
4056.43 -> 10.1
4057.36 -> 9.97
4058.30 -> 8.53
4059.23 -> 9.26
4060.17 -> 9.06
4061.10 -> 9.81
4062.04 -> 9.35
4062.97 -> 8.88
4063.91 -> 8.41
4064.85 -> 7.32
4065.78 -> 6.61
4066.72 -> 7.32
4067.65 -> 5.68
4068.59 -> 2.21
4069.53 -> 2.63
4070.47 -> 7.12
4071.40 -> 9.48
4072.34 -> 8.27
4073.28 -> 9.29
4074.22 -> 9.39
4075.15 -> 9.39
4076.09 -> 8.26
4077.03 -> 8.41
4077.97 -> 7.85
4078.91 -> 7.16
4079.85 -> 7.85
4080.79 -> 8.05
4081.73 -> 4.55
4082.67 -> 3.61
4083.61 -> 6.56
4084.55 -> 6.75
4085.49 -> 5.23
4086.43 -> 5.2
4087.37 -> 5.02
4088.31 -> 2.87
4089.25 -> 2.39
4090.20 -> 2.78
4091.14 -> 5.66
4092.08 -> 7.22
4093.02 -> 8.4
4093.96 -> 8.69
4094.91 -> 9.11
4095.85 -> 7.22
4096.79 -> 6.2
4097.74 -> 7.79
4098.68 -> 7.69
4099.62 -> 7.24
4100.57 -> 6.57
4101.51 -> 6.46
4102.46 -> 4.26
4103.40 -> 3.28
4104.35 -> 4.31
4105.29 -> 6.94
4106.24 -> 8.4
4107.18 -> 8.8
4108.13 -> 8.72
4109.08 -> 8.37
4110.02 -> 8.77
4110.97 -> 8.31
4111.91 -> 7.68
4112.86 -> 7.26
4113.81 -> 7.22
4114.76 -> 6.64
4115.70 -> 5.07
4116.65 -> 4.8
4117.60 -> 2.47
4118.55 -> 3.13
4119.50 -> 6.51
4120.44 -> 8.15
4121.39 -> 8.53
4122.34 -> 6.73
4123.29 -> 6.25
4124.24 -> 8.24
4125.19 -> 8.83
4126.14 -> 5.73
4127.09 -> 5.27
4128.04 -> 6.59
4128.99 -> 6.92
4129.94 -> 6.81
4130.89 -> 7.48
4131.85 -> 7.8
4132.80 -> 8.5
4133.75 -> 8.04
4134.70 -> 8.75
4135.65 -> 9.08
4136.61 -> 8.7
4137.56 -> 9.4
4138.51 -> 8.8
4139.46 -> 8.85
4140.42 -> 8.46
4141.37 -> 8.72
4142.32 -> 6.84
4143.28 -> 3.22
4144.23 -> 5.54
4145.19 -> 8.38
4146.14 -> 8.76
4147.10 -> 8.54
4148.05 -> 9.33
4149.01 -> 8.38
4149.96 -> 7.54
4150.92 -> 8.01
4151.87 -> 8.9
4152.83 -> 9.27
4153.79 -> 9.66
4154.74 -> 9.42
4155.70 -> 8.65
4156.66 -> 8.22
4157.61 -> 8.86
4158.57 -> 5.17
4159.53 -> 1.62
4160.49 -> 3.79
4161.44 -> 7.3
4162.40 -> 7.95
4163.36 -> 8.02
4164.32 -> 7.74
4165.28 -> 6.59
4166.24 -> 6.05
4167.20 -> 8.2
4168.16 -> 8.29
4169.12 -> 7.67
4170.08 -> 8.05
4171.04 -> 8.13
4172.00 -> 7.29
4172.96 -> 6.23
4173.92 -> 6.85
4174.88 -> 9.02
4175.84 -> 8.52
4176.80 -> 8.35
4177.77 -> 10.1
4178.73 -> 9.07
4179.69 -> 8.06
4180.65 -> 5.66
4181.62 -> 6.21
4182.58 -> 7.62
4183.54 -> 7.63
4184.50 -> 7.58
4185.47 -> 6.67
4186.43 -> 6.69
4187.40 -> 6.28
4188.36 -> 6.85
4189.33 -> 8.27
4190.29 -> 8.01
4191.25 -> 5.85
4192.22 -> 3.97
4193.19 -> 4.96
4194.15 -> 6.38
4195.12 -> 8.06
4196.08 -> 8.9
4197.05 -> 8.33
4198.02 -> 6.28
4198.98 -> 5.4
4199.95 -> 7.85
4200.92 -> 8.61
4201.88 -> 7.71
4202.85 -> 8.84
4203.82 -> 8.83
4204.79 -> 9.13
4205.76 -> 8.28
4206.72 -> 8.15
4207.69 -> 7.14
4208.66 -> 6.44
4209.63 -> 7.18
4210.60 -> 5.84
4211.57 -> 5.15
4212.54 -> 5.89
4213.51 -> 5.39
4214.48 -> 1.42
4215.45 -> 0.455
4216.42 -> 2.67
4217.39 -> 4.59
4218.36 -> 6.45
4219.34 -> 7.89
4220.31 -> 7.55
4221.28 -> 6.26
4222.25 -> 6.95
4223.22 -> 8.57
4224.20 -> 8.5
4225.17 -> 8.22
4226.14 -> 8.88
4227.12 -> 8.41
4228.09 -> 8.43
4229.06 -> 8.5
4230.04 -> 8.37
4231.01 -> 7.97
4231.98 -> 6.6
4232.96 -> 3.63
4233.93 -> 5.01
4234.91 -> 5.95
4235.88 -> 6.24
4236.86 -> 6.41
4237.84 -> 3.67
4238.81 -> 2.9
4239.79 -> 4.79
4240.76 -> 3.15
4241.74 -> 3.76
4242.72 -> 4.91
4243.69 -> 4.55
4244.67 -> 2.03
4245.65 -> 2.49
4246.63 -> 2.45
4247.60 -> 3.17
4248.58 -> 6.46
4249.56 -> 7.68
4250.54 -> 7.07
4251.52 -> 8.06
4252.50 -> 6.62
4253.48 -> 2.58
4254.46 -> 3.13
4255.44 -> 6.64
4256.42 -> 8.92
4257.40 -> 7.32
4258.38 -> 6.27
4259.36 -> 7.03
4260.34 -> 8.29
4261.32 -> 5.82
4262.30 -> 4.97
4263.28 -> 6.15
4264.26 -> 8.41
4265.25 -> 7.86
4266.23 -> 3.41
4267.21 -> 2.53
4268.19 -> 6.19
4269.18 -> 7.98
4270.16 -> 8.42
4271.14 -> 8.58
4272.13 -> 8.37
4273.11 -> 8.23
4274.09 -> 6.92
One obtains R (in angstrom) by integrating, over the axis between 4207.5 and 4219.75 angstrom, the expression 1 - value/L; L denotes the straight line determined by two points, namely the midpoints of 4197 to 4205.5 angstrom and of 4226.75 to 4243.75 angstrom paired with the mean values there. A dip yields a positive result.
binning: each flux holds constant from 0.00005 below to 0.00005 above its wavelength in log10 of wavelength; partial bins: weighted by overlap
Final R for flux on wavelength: 3.56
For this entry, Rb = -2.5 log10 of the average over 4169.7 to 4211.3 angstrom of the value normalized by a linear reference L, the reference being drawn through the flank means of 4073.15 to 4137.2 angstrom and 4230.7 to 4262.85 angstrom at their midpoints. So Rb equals -0.24 mag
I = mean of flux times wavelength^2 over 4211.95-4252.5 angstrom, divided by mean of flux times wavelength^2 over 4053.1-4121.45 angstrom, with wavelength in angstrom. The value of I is 0.87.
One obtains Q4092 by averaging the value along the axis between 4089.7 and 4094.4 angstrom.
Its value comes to 6.52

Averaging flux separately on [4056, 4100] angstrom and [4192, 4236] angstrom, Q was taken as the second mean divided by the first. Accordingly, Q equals 0.95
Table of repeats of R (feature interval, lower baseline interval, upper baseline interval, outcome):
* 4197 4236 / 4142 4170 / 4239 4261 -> -4.5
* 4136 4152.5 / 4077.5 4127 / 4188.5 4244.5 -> -4.1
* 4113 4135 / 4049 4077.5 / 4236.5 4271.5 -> 1.8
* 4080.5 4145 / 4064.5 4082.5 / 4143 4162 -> 5.0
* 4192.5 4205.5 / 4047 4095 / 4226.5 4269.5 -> -2.9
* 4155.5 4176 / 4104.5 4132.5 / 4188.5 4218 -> -1.4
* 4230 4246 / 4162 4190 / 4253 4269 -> 4.2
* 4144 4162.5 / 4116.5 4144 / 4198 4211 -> -1.0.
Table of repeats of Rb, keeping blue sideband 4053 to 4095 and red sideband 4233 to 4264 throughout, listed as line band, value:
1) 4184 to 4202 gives -0.18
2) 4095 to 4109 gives 0.01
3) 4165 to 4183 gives -0.25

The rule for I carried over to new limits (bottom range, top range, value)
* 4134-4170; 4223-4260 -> 0.80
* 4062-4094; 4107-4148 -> 1.14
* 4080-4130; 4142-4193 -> 1.19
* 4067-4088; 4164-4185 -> 1.20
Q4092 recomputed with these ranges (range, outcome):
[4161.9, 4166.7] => 7.27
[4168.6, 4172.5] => 7.79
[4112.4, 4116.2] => 6.53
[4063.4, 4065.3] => 7.86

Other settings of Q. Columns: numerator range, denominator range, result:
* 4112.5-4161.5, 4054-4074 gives 0.91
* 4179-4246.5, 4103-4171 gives 0.87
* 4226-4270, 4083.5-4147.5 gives 0.84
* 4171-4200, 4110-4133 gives 1.08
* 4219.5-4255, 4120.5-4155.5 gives 0.74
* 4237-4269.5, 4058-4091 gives 0.78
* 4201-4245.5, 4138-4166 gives 0.81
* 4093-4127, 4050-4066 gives 0.80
